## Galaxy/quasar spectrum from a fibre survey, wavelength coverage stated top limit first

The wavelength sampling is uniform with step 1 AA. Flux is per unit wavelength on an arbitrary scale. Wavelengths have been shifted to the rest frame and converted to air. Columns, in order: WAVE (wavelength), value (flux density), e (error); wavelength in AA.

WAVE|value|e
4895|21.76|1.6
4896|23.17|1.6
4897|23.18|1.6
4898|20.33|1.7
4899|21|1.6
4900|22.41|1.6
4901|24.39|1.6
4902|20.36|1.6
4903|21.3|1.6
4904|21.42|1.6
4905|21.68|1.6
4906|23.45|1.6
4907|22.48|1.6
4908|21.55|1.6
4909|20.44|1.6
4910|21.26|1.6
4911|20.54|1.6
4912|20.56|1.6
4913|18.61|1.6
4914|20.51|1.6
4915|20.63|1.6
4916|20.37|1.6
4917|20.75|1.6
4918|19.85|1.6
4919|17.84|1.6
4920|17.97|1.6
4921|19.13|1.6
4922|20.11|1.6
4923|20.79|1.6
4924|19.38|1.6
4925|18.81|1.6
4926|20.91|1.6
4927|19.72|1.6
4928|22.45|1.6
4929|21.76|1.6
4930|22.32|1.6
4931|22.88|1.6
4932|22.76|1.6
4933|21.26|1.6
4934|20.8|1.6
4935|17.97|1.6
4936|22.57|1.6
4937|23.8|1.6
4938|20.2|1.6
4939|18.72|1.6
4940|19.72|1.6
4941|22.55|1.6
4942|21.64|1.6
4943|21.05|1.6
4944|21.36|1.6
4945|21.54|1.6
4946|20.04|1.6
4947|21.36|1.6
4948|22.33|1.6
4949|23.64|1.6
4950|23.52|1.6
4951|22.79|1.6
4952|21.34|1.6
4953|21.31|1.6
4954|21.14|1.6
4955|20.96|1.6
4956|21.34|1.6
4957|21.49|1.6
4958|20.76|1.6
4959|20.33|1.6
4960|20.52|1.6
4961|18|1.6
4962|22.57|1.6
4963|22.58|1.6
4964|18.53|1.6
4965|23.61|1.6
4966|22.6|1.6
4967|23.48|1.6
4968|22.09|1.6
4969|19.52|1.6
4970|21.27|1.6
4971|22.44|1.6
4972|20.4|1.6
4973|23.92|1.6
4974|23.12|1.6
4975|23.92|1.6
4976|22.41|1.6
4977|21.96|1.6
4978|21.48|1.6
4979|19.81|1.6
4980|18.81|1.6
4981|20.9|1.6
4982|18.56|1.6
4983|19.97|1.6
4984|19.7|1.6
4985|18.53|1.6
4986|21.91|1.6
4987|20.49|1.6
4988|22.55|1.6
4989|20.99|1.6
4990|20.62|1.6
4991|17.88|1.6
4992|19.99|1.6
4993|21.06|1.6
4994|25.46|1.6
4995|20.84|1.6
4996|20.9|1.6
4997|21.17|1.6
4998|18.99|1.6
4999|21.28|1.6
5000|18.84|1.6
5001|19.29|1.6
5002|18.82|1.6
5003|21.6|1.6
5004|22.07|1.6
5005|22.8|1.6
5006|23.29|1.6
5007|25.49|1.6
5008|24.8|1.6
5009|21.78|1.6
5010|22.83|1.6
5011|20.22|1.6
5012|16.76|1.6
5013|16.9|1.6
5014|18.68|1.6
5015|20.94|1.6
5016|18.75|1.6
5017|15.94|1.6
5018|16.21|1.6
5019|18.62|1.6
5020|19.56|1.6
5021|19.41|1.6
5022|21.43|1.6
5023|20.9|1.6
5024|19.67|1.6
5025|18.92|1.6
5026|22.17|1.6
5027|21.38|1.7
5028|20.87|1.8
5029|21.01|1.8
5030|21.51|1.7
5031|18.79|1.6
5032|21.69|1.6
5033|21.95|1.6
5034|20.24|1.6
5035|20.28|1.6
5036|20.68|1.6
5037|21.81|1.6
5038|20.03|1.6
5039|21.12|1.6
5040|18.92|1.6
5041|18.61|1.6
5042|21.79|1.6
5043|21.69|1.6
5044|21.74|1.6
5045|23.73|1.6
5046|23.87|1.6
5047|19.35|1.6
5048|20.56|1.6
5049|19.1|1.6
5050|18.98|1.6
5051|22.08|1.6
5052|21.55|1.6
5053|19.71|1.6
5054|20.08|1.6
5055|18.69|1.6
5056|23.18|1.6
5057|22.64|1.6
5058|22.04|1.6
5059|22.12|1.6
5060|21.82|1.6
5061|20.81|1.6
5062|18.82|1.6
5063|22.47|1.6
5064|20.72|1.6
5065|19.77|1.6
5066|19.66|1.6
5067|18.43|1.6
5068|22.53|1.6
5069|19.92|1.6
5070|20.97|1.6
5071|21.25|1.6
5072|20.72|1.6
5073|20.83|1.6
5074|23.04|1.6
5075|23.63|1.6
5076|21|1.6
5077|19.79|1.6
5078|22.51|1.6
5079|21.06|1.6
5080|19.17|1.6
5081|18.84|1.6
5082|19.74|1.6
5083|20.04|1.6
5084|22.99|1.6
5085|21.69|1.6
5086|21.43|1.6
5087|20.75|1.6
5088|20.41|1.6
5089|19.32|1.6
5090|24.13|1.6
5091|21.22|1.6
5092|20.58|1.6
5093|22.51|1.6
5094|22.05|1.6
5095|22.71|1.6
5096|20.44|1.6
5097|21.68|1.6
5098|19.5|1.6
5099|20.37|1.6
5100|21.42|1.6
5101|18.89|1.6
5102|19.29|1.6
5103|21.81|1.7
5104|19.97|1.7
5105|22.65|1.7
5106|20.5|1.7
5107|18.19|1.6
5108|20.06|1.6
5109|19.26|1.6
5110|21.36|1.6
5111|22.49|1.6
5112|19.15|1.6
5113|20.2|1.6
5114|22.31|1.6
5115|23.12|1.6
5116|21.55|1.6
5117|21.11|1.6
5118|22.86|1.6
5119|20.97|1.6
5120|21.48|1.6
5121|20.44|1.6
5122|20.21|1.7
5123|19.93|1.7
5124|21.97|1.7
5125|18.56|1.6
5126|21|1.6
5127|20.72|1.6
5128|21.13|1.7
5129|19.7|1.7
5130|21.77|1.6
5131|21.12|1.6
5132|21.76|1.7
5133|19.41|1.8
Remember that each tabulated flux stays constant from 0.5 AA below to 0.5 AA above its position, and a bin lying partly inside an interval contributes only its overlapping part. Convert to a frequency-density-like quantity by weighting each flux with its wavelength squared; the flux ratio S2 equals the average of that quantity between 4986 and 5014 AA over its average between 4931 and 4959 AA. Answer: 1.00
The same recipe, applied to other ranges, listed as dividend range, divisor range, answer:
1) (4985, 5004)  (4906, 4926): 1.06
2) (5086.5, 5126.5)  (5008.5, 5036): 1.09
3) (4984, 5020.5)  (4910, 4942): 1.03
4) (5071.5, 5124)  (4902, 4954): 1.07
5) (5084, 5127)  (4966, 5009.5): 1.03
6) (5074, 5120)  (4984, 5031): 1.06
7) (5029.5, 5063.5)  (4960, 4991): 1.02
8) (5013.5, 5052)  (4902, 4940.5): 1.03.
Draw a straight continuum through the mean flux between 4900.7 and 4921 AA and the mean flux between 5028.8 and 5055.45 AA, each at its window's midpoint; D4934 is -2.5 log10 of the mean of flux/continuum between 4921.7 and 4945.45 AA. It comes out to -0.02 mag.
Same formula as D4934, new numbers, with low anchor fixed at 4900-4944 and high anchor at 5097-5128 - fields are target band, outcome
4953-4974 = -0.029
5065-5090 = -0.005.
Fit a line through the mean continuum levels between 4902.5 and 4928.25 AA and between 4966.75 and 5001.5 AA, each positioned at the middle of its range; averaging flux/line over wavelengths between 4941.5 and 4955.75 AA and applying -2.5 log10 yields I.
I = -0.05 mag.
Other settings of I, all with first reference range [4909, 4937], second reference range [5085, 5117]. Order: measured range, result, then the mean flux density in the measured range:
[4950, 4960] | -0.04 mag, 21.3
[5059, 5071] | 0.01 mag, 20.6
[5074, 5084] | 0.00 mag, 20.9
